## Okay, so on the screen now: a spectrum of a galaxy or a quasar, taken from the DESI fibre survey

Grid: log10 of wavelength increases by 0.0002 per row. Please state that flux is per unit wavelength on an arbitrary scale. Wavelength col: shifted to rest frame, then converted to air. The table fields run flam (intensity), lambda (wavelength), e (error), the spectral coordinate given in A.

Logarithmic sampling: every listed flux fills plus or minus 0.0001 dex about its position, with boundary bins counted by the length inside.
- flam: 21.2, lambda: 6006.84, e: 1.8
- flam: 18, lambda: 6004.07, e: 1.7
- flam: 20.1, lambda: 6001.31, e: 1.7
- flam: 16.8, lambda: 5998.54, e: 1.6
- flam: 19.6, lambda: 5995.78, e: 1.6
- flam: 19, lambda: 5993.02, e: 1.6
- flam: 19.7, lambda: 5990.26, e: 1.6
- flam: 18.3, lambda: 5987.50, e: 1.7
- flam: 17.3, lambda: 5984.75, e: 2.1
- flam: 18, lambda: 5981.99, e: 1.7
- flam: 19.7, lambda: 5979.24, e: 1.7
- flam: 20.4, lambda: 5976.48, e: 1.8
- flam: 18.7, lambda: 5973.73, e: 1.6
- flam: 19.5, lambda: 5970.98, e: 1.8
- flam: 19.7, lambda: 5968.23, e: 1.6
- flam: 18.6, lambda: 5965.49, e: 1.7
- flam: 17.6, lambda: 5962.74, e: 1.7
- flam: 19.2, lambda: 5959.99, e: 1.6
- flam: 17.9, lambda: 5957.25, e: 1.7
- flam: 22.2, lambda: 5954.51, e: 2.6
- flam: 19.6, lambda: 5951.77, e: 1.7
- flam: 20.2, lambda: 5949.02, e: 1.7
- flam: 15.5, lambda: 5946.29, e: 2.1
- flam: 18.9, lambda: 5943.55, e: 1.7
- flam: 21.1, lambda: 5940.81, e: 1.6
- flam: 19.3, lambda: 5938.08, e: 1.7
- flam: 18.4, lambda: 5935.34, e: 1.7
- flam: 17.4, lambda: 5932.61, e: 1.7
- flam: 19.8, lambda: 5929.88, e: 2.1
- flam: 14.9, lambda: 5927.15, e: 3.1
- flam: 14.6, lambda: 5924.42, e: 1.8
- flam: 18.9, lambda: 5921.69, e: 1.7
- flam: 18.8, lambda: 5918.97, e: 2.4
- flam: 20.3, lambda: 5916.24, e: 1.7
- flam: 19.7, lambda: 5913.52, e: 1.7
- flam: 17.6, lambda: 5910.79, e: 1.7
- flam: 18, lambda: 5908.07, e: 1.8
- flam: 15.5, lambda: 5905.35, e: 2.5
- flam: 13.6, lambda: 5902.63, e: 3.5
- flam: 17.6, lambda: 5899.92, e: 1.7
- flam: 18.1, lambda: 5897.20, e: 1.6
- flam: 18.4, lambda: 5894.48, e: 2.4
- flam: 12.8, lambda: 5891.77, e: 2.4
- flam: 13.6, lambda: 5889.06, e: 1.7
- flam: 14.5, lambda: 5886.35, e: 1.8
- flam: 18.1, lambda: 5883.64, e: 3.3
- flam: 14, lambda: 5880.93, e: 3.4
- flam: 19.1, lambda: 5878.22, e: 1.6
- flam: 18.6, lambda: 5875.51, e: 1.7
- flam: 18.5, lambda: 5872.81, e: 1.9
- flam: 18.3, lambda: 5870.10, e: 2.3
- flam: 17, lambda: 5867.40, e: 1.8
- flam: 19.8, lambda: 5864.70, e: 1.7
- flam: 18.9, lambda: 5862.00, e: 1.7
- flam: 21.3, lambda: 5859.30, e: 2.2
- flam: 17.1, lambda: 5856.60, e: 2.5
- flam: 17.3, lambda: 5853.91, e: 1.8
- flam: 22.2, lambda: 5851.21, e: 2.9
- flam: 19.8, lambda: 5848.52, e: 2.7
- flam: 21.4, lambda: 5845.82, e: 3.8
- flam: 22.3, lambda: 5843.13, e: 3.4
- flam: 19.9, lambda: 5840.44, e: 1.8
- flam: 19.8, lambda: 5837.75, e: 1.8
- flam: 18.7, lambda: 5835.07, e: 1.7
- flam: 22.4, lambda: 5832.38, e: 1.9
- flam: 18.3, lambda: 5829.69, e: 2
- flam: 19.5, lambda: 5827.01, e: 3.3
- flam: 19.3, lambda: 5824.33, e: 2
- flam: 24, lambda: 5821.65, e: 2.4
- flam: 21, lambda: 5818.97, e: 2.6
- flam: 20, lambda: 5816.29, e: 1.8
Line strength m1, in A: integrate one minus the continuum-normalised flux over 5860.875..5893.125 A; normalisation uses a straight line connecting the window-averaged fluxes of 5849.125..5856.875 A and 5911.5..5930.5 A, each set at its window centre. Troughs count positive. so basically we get 3.3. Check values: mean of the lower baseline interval 19.2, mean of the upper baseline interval 18.1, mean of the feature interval 16.9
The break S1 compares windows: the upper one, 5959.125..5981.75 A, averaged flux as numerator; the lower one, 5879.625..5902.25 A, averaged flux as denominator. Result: 1.21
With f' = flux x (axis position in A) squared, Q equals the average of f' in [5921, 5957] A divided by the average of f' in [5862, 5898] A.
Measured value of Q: 1.1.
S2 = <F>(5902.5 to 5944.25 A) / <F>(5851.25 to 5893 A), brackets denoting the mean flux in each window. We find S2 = 1.04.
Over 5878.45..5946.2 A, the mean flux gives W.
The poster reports 17.2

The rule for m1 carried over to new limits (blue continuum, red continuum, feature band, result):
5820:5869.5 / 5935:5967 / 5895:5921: 2.2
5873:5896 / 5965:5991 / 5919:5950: -0.6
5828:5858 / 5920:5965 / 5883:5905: 3.9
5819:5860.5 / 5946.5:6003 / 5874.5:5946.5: 8.3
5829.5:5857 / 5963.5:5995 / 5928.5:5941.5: 0.2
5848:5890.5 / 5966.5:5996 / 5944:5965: -0.1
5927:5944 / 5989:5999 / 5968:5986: -0.1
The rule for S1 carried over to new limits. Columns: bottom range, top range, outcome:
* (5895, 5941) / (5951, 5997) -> 1.07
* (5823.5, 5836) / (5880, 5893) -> 0.74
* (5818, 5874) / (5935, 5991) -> 0.96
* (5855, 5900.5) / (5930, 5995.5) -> 1.09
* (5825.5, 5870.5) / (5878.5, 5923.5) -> 0.86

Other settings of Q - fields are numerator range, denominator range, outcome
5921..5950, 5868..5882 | 1.04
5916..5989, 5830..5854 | 0.95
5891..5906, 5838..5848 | 0.79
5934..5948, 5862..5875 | 1.04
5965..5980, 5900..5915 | 1.17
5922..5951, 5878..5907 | 1.16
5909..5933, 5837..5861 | 0.92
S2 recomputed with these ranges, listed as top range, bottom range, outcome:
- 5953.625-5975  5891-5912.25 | 1.15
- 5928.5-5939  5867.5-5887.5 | 1.08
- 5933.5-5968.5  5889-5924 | 1.11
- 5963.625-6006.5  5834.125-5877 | 0.97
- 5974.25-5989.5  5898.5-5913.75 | 1.12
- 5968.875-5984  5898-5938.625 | 1.09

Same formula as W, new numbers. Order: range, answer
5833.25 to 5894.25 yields 18.3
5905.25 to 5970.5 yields 18.6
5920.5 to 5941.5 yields 17.9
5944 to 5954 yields 18.8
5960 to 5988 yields 18.8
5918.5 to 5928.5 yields 16.6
